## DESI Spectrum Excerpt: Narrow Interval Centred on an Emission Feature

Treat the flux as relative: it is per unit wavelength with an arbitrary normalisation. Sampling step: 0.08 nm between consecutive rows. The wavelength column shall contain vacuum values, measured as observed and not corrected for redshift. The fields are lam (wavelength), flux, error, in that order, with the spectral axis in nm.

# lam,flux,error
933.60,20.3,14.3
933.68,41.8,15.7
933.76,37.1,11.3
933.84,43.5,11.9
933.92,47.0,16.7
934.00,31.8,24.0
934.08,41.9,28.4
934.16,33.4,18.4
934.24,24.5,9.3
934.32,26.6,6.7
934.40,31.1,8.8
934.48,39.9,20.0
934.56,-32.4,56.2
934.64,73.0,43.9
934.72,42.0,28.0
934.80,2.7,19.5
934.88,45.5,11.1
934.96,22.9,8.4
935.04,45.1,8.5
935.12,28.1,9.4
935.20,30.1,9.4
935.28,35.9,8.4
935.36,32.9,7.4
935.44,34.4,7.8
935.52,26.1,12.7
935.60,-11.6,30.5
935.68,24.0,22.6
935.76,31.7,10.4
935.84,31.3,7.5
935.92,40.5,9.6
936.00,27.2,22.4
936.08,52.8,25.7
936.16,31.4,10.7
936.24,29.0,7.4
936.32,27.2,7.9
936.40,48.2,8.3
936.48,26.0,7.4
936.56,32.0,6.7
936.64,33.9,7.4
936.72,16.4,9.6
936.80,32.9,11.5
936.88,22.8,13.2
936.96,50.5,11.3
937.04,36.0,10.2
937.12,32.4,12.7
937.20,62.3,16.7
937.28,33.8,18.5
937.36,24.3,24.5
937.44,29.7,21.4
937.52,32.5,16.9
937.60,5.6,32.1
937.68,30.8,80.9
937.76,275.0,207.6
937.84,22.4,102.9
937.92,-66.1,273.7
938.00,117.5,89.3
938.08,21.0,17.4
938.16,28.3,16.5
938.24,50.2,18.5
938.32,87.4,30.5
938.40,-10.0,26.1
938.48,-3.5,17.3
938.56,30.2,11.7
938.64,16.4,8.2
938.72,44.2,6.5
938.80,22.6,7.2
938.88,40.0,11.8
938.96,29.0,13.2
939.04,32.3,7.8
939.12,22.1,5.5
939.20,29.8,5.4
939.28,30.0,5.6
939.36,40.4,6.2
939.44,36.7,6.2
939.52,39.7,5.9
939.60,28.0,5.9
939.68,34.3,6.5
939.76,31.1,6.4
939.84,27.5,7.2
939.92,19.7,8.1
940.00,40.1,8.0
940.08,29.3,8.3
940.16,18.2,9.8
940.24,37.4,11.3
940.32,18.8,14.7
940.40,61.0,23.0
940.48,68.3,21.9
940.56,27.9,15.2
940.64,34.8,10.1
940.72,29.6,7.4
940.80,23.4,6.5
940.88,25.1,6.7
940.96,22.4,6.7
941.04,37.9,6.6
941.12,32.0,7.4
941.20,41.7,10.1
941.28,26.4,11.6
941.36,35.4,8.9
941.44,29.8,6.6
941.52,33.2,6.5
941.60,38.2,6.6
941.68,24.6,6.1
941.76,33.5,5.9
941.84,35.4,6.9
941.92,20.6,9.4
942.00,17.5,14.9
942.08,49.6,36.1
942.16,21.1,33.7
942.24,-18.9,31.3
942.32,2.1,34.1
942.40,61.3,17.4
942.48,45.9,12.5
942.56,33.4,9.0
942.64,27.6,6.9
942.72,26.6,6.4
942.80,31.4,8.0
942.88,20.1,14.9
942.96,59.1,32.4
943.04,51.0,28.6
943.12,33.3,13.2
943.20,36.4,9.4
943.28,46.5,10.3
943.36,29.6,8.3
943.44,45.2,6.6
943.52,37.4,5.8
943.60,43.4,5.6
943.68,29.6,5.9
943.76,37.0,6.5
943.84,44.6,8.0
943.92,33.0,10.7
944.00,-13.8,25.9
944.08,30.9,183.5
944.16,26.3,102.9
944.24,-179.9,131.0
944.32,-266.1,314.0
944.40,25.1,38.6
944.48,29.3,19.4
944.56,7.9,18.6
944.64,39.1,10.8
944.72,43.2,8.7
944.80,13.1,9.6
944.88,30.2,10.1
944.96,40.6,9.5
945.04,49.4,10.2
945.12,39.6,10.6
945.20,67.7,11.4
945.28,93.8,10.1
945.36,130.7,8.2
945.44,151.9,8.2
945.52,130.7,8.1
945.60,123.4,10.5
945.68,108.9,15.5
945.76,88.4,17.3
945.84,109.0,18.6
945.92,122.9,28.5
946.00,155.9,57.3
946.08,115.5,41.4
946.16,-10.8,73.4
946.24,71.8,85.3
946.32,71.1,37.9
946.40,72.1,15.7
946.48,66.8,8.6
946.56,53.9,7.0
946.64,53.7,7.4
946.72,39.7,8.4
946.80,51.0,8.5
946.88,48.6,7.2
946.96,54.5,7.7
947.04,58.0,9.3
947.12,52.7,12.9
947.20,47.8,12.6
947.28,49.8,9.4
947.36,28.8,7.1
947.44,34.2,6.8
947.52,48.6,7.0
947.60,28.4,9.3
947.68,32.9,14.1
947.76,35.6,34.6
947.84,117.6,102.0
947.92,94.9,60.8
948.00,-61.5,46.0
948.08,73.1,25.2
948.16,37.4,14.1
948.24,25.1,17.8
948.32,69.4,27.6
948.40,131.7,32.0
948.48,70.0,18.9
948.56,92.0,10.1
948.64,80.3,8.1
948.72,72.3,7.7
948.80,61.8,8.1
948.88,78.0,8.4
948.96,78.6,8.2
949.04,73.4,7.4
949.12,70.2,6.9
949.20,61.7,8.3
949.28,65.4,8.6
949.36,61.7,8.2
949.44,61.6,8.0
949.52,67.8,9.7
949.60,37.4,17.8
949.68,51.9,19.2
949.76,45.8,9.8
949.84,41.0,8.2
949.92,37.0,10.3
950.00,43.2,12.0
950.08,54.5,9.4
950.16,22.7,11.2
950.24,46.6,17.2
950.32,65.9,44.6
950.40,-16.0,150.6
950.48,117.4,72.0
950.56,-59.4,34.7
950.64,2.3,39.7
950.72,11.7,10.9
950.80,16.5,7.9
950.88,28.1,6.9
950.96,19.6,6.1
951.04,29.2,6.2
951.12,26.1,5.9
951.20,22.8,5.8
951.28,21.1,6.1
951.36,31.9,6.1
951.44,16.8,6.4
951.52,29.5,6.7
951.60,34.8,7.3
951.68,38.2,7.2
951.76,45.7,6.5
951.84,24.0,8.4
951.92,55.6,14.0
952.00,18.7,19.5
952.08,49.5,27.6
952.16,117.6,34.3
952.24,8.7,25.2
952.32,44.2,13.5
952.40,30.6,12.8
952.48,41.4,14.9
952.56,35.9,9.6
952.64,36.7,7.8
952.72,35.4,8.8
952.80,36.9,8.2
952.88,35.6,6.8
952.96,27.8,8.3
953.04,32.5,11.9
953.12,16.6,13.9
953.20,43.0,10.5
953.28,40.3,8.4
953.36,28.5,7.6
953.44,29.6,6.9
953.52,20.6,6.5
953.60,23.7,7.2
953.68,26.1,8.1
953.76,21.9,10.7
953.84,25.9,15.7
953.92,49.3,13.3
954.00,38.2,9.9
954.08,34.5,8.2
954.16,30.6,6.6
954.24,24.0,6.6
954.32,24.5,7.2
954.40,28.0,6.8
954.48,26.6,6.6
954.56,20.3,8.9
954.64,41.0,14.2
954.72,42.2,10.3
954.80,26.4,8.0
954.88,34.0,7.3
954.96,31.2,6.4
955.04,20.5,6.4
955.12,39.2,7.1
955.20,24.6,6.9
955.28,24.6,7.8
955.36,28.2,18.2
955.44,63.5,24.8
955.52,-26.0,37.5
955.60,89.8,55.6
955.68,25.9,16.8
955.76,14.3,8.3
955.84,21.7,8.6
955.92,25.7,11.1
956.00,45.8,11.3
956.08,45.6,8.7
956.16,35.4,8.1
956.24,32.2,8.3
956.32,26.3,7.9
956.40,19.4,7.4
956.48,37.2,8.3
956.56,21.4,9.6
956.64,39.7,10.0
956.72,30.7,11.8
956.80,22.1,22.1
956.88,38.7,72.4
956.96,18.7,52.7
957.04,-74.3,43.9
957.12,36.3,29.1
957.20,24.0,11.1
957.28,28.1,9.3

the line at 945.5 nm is Halpha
